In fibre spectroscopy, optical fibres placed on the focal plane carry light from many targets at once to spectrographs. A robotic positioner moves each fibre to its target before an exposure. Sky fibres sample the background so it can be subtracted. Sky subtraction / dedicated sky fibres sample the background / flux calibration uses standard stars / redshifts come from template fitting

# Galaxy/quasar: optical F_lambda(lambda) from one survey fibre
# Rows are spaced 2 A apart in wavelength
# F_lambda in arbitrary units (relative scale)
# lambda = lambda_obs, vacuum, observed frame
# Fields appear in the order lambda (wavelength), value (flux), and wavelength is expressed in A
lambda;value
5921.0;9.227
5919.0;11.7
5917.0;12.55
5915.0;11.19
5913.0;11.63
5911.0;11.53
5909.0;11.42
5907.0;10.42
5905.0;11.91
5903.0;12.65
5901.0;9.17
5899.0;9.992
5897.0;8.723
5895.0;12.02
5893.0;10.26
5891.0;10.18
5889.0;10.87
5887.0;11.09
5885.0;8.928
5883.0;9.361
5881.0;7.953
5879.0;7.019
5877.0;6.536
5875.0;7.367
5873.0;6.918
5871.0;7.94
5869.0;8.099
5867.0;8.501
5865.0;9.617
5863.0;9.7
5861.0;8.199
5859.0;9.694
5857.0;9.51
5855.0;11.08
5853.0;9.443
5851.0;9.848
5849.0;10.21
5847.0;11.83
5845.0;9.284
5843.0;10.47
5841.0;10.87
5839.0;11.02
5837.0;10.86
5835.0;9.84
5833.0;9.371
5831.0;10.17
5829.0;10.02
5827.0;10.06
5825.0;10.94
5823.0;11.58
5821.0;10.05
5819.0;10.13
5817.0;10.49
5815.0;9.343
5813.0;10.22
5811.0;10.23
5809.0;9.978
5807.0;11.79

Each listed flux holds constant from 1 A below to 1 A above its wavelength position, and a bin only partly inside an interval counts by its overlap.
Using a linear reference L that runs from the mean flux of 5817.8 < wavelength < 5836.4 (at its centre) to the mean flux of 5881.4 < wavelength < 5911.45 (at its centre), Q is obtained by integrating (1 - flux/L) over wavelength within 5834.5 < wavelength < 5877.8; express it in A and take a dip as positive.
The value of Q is 3.94 A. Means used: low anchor 10.3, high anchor 10.5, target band 9.41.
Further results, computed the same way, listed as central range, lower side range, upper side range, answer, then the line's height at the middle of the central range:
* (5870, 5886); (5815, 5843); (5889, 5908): 4.2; 10.5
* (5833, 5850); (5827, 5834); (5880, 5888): -1.2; 9.77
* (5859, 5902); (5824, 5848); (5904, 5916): 7.8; 11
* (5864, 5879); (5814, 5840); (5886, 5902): 3.6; 10.3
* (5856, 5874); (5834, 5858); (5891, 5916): 3.1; 10.5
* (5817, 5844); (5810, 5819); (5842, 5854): -0.8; 10.1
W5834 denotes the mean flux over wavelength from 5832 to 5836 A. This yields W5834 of 9.61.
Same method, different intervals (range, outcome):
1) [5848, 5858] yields 10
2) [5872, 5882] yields 7.16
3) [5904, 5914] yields 11.4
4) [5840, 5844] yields 10.7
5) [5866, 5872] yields 8.18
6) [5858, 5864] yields 9.2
